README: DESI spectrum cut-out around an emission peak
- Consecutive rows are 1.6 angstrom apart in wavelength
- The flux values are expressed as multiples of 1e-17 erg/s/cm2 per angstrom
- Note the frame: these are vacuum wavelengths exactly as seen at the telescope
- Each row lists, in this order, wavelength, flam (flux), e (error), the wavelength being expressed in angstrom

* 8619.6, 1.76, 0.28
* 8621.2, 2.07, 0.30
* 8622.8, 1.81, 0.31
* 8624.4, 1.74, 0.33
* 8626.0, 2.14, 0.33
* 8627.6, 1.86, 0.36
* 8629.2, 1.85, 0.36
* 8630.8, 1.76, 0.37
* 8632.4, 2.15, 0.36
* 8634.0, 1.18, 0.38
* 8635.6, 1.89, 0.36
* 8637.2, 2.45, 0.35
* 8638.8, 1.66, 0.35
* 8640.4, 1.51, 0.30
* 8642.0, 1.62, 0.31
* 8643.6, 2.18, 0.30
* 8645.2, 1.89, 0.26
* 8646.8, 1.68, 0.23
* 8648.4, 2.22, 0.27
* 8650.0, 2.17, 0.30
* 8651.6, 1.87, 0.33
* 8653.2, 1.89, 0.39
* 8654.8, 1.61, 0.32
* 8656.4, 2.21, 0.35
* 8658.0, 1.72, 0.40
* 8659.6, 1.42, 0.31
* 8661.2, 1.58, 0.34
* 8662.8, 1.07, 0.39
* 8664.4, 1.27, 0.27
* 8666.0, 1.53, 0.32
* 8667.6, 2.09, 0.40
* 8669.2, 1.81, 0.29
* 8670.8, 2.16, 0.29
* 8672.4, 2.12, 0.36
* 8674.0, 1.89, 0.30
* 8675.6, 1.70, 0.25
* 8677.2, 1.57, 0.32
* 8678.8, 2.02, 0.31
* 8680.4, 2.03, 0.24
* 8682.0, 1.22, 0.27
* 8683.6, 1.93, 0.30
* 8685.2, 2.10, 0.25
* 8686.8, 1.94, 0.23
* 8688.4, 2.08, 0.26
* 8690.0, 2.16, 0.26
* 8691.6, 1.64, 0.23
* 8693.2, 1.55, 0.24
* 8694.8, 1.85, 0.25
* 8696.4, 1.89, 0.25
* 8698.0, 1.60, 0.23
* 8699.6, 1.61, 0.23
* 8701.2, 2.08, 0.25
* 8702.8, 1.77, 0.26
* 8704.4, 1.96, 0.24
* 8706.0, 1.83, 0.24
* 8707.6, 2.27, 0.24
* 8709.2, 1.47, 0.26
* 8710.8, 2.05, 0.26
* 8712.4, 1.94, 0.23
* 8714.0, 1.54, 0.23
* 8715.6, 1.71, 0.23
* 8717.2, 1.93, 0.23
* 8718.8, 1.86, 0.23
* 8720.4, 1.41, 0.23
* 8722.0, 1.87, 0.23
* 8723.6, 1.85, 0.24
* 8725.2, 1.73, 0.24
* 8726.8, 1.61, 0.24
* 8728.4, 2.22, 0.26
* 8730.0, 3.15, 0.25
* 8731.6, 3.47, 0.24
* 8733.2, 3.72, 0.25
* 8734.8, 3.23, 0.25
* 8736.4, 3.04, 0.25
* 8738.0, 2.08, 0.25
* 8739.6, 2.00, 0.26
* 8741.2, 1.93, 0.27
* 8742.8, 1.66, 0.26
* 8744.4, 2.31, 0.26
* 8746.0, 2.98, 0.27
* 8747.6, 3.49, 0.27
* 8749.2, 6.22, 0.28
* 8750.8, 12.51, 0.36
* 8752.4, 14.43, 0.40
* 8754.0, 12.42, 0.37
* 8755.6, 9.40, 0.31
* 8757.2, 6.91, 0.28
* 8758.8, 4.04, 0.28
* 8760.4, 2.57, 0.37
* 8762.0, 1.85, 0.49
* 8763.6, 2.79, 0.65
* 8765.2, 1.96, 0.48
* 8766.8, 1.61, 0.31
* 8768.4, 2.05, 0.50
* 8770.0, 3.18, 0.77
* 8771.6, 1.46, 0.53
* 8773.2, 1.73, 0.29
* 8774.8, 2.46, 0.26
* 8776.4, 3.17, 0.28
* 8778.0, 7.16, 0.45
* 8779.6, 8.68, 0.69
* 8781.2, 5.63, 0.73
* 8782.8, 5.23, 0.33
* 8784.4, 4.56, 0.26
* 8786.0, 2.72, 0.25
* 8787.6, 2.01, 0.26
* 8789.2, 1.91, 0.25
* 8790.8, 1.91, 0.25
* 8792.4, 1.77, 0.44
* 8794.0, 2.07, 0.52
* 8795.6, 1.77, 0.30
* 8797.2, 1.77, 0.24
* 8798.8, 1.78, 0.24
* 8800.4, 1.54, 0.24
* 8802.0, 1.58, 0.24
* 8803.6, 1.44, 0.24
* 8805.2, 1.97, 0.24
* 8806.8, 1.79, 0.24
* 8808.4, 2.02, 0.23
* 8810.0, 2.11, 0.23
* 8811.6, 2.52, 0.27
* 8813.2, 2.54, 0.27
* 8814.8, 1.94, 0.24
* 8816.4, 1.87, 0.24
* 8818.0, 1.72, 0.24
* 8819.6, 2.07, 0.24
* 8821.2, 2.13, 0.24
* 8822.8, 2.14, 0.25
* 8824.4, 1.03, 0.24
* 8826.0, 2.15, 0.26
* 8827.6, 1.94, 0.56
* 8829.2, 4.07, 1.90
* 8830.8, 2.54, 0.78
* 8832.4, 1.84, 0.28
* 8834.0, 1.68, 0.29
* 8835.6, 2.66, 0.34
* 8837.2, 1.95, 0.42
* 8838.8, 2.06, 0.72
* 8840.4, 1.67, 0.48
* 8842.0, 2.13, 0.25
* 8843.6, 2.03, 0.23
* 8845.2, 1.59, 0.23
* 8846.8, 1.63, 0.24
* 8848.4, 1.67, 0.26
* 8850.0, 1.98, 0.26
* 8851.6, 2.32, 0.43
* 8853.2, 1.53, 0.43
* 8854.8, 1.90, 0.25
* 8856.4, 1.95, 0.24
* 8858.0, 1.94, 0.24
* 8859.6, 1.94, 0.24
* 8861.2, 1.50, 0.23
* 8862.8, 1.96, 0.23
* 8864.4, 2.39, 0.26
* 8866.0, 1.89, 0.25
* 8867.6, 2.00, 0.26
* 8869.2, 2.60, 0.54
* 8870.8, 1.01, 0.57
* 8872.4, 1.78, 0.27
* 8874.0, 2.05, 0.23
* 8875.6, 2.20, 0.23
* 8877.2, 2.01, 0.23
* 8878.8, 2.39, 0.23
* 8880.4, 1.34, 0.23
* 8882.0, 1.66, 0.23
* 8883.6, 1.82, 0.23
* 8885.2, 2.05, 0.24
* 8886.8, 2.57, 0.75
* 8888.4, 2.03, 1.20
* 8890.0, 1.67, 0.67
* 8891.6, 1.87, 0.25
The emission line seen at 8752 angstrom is H-alpha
